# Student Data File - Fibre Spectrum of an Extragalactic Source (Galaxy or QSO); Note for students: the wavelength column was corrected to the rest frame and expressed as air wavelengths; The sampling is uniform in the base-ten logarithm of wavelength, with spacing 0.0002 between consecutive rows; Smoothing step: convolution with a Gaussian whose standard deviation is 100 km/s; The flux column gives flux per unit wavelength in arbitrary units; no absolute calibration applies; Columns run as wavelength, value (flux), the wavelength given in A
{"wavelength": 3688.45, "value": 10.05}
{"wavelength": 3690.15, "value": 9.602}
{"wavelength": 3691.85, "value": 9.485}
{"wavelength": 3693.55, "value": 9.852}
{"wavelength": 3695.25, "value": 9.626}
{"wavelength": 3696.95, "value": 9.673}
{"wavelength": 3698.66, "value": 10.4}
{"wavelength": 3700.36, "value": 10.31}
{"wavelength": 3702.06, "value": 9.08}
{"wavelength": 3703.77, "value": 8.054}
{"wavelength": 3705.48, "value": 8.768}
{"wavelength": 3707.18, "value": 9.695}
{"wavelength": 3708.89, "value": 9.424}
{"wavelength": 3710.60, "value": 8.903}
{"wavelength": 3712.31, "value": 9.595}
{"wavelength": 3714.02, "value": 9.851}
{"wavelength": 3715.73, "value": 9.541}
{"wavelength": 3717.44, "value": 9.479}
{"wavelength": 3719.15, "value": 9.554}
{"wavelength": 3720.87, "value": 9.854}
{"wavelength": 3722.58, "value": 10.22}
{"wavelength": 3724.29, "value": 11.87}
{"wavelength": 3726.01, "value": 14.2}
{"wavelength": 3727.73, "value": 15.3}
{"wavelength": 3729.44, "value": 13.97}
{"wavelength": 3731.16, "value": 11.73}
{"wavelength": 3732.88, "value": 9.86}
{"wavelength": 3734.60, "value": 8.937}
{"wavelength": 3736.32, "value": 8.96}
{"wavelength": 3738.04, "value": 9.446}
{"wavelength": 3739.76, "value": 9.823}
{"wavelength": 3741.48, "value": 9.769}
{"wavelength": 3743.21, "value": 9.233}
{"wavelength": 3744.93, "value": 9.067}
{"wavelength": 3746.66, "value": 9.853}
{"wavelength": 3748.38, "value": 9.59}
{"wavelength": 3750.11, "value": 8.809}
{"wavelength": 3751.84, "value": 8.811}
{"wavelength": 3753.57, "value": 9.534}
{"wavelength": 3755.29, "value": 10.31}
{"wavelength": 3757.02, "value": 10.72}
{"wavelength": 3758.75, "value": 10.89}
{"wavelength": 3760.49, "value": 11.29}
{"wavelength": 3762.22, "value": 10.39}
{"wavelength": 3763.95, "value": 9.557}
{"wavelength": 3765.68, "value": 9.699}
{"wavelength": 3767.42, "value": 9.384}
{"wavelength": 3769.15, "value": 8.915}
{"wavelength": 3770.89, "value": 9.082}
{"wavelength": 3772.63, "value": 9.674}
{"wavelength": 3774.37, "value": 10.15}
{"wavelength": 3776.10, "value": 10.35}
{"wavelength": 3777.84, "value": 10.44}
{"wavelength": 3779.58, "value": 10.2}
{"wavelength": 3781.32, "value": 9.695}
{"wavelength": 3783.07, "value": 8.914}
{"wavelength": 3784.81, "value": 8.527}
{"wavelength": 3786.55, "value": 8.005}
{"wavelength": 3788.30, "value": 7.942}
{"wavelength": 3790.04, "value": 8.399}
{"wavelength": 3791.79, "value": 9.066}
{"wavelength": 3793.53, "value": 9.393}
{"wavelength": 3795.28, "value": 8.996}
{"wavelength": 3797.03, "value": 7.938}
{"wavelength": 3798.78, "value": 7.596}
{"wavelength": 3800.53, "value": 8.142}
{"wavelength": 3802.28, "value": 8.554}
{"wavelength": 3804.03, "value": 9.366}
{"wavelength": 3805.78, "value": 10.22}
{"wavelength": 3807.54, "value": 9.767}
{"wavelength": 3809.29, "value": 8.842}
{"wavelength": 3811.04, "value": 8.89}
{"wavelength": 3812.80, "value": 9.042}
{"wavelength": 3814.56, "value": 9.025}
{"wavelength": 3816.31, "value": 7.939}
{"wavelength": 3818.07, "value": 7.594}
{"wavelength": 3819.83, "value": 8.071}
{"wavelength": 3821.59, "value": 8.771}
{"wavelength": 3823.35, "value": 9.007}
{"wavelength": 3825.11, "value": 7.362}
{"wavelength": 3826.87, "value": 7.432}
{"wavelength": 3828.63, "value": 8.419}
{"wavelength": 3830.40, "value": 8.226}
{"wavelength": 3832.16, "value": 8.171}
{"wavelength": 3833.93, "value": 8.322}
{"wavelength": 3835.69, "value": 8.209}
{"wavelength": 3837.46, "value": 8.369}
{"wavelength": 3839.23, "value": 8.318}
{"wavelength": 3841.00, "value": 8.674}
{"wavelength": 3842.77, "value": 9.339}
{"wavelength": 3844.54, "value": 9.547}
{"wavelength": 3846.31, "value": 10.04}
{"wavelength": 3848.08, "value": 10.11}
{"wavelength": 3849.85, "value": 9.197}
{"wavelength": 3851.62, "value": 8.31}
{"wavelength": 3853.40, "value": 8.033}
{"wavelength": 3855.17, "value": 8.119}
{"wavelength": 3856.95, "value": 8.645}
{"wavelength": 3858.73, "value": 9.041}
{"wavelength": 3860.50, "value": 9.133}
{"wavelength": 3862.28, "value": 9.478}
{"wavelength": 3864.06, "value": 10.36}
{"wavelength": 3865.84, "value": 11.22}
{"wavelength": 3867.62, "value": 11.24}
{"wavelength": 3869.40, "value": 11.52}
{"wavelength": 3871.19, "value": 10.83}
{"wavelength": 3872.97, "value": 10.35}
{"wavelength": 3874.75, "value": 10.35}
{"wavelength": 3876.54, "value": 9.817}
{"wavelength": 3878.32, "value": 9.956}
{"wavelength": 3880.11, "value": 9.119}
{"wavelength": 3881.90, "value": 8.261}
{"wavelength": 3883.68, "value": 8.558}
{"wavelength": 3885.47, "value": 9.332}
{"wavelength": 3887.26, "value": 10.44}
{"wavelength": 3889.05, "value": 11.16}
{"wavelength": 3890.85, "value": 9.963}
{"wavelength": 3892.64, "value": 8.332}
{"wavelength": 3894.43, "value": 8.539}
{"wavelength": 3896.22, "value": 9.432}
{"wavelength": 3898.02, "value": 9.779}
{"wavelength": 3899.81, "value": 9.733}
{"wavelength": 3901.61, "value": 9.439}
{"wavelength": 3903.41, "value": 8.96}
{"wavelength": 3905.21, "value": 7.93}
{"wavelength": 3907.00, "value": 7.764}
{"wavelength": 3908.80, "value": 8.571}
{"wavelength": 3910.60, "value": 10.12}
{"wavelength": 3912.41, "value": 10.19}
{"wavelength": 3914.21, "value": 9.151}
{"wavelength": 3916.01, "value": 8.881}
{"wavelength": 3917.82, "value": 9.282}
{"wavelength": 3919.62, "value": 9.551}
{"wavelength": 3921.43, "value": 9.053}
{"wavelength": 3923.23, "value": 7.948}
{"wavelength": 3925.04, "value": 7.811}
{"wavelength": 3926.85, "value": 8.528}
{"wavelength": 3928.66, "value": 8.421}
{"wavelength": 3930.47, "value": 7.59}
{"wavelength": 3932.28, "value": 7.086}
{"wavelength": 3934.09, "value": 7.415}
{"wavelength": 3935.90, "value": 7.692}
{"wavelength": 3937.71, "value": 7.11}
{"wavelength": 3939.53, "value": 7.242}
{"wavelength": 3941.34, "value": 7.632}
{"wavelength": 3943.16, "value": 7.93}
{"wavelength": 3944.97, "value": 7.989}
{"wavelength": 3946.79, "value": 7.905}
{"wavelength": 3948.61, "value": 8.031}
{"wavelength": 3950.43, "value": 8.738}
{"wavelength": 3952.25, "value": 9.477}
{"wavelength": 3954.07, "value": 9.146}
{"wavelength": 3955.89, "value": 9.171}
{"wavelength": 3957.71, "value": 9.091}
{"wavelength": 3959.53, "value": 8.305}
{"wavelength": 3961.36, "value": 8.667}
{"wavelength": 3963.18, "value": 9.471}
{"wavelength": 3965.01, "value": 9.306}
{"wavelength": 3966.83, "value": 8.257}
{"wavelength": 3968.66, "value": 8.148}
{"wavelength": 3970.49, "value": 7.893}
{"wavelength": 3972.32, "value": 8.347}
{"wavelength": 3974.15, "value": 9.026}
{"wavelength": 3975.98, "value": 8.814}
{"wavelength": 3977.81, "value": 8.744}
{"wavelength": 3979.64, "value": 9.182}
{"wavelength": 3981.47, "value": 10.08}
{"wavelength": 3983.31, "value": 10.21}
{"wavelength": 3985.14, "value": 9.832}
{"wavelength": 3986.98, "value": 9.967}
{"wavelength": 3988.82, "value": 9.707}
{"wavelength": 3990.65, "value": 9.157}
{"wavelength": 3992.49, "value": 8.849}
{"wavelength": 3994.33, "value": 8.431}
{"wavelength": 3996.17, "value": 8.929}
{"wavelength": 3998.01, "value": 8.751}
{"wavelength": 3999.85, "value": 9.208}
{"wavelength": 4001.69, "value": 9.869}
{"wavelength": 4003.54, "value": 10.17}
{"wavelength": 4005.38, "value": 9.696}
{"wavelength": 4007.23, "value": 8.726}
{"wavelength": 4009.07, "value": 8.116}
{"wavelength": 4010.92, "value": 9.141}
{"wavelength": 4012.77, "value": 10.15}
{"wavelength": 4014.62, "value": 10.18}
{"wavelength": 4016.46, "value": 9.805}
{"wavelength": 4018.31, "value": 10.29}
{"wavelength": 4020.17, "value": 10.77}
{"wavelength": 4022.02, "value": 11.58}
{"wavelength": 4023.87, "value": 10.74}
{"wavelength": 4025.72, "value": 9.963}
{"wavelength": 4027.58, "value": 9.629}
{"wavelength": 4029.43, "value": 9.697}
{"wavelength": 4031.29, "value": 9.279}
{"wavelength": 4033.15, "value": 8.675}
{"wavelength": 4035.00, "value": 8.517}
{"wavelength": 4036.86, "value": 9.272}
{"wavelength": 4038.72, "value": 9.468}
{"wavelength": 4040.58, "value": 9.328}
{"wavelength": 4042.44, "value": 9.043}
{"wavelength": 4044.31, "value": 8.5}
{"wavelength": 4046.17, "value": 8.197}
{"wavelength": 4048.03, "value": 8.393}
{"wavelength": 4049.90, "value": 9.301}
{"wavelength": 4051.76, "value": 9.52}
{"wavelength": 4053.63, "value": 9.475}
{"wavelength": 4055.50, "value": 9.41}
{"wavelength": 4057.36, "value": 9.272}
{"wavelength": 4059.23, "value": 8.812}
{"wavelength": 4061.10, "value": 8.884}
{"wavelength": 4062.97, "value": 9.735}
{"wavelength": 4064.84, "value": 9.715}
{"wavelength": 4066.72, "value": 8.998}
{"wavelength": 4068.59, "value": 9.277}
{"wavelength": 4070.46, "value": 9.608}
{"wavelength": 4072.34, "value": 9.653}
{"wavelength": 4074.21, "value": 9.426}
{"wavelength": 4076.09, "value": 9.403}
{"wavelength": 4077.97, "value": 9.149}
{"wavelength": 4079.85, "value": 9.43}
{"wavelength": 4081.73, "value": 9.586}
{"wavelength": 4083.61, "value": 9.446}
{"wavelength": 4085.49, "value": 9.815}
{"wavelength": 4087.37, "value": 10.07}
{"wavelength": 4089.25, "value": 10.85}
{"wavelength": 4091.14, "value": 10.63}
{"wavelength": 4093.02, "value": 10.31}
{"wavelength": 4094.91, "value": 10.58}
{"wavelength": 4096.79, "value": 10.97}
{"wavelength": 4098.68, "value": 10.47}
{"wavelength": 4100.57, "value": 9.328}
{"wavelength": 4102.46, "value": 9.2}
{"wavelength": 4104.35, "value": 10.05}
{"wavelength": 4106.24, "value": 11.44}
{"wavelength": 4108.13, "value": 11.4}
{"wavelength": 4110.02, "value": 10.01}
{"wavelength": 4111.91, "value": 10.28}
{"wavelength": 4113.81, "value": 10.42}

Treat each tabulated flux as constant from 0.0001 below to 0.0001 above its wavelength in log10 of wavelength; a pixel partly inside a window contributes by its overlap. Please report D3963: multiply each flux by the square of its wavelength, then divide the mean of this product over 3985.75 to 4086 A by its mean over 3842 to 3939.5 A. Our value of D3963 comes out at 1.11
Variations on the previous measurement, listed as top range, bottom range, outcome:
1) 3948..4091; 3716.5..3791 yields 1.07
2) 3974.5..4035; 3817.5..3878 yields 1.13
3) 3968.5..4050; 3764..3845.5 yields 1.17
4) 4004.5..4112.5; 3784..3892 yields 1.19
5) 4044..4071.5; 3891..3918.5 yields 1.09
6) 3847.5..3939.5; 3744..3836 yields 1.06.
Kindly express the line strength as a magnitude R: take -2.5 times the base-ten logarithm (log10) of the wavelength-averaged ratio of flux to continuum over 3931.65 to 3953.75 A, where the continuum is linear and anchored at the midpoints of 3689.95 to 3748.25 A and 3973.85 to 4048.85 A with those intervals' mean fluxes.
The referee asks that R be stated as 0.209 mag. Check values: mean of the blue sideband 10.1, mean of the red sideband 9.42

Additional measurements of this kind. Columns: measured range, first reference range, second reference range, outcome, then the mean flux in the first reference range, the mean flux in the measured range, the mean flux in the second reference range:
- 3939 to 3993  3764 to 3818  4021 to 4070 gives 0.05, 9.06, 8.82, 9.34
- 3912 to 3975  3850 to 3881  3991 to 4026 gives 0.15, 9.72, 8.43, 9.64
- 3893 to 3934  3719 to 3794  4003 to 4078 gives 0.11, 9.99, 8.77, 9.44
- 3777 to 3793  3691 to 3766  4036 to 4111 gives 0.11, 10.1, 9.03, 9.64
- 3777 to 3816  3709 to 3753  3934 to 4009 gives 0.10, 10.2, 8.94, 8.8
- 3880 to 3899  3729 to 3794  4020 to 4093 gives 0.03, 9.67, 9.37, 9.5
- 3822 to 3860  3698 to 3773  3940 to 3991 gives 0.10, 10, 8.62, 8.85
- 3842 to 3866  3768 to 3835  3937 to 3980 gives -0.07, 8.8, 9.27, 8.48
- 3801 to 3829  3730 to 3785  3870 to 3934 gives 0.11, 9.77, 8.64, 9.13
